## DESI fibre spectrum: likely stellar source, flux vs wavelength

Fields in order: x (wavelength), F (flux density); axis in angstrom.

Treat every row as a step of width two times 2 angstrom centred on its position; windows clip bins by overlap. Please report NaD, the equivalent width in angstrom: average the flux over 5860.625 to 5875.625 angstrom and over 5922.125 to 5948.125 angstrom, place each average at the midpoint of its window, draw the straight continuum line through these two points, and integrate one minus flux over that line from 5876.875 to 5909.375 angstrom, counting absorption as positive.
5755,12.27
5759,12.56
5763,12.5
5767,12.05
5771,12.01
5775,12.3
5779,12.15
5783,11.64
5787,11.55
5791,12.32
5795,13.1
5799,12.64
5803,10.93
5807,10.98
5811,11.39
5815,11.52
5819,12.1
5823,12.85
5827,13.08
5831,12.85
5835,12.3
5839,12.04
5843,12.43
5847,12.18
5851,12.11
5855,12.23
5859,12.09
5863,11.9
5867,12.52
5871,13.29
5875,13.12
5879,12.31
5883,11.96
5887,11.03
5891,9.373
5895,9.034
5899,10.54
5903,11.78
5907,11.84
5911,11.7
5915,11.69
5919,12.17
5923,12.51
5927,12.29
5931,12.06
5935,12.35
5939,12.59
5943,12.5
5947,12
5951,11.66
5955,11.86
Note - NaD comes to 4.0 angstrom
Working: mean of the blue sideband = 12.7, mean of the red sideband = 12.3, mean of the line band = 11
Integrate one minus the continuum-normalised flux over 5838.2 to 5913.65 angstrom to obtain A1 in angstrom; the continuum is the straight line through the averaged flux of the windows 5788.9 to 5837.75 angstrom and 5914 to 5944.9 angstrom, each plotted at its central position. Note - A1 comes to 2.93 angstrom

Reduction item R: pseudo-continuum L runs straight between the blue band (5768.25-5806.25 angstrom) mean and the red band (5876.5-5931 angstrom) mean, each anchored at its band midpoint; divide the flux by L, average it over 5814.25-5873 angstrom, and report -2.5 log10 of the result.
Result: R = -0.06 mag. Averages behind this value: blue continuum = 12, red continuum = 11.4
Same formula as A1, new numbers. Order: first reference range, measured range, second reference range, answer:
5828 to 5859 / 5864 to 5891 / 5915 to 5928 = 0.3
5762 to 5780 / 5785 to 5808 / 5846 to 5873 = 0.5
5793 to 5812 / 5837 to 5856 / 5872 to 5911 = -1.0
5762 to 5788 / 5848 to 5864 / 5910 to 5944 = 0.0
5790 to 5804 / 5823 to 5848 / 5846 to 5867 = -0.6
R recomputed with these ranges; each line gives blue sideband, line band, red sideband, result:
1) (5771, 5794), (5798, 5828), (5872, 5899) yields -0.01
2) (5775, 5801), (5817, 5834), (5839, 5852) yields -0.04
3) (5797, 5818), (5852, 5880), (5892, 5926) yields -0.10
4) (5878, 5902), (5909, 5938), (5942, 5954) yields -0.06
